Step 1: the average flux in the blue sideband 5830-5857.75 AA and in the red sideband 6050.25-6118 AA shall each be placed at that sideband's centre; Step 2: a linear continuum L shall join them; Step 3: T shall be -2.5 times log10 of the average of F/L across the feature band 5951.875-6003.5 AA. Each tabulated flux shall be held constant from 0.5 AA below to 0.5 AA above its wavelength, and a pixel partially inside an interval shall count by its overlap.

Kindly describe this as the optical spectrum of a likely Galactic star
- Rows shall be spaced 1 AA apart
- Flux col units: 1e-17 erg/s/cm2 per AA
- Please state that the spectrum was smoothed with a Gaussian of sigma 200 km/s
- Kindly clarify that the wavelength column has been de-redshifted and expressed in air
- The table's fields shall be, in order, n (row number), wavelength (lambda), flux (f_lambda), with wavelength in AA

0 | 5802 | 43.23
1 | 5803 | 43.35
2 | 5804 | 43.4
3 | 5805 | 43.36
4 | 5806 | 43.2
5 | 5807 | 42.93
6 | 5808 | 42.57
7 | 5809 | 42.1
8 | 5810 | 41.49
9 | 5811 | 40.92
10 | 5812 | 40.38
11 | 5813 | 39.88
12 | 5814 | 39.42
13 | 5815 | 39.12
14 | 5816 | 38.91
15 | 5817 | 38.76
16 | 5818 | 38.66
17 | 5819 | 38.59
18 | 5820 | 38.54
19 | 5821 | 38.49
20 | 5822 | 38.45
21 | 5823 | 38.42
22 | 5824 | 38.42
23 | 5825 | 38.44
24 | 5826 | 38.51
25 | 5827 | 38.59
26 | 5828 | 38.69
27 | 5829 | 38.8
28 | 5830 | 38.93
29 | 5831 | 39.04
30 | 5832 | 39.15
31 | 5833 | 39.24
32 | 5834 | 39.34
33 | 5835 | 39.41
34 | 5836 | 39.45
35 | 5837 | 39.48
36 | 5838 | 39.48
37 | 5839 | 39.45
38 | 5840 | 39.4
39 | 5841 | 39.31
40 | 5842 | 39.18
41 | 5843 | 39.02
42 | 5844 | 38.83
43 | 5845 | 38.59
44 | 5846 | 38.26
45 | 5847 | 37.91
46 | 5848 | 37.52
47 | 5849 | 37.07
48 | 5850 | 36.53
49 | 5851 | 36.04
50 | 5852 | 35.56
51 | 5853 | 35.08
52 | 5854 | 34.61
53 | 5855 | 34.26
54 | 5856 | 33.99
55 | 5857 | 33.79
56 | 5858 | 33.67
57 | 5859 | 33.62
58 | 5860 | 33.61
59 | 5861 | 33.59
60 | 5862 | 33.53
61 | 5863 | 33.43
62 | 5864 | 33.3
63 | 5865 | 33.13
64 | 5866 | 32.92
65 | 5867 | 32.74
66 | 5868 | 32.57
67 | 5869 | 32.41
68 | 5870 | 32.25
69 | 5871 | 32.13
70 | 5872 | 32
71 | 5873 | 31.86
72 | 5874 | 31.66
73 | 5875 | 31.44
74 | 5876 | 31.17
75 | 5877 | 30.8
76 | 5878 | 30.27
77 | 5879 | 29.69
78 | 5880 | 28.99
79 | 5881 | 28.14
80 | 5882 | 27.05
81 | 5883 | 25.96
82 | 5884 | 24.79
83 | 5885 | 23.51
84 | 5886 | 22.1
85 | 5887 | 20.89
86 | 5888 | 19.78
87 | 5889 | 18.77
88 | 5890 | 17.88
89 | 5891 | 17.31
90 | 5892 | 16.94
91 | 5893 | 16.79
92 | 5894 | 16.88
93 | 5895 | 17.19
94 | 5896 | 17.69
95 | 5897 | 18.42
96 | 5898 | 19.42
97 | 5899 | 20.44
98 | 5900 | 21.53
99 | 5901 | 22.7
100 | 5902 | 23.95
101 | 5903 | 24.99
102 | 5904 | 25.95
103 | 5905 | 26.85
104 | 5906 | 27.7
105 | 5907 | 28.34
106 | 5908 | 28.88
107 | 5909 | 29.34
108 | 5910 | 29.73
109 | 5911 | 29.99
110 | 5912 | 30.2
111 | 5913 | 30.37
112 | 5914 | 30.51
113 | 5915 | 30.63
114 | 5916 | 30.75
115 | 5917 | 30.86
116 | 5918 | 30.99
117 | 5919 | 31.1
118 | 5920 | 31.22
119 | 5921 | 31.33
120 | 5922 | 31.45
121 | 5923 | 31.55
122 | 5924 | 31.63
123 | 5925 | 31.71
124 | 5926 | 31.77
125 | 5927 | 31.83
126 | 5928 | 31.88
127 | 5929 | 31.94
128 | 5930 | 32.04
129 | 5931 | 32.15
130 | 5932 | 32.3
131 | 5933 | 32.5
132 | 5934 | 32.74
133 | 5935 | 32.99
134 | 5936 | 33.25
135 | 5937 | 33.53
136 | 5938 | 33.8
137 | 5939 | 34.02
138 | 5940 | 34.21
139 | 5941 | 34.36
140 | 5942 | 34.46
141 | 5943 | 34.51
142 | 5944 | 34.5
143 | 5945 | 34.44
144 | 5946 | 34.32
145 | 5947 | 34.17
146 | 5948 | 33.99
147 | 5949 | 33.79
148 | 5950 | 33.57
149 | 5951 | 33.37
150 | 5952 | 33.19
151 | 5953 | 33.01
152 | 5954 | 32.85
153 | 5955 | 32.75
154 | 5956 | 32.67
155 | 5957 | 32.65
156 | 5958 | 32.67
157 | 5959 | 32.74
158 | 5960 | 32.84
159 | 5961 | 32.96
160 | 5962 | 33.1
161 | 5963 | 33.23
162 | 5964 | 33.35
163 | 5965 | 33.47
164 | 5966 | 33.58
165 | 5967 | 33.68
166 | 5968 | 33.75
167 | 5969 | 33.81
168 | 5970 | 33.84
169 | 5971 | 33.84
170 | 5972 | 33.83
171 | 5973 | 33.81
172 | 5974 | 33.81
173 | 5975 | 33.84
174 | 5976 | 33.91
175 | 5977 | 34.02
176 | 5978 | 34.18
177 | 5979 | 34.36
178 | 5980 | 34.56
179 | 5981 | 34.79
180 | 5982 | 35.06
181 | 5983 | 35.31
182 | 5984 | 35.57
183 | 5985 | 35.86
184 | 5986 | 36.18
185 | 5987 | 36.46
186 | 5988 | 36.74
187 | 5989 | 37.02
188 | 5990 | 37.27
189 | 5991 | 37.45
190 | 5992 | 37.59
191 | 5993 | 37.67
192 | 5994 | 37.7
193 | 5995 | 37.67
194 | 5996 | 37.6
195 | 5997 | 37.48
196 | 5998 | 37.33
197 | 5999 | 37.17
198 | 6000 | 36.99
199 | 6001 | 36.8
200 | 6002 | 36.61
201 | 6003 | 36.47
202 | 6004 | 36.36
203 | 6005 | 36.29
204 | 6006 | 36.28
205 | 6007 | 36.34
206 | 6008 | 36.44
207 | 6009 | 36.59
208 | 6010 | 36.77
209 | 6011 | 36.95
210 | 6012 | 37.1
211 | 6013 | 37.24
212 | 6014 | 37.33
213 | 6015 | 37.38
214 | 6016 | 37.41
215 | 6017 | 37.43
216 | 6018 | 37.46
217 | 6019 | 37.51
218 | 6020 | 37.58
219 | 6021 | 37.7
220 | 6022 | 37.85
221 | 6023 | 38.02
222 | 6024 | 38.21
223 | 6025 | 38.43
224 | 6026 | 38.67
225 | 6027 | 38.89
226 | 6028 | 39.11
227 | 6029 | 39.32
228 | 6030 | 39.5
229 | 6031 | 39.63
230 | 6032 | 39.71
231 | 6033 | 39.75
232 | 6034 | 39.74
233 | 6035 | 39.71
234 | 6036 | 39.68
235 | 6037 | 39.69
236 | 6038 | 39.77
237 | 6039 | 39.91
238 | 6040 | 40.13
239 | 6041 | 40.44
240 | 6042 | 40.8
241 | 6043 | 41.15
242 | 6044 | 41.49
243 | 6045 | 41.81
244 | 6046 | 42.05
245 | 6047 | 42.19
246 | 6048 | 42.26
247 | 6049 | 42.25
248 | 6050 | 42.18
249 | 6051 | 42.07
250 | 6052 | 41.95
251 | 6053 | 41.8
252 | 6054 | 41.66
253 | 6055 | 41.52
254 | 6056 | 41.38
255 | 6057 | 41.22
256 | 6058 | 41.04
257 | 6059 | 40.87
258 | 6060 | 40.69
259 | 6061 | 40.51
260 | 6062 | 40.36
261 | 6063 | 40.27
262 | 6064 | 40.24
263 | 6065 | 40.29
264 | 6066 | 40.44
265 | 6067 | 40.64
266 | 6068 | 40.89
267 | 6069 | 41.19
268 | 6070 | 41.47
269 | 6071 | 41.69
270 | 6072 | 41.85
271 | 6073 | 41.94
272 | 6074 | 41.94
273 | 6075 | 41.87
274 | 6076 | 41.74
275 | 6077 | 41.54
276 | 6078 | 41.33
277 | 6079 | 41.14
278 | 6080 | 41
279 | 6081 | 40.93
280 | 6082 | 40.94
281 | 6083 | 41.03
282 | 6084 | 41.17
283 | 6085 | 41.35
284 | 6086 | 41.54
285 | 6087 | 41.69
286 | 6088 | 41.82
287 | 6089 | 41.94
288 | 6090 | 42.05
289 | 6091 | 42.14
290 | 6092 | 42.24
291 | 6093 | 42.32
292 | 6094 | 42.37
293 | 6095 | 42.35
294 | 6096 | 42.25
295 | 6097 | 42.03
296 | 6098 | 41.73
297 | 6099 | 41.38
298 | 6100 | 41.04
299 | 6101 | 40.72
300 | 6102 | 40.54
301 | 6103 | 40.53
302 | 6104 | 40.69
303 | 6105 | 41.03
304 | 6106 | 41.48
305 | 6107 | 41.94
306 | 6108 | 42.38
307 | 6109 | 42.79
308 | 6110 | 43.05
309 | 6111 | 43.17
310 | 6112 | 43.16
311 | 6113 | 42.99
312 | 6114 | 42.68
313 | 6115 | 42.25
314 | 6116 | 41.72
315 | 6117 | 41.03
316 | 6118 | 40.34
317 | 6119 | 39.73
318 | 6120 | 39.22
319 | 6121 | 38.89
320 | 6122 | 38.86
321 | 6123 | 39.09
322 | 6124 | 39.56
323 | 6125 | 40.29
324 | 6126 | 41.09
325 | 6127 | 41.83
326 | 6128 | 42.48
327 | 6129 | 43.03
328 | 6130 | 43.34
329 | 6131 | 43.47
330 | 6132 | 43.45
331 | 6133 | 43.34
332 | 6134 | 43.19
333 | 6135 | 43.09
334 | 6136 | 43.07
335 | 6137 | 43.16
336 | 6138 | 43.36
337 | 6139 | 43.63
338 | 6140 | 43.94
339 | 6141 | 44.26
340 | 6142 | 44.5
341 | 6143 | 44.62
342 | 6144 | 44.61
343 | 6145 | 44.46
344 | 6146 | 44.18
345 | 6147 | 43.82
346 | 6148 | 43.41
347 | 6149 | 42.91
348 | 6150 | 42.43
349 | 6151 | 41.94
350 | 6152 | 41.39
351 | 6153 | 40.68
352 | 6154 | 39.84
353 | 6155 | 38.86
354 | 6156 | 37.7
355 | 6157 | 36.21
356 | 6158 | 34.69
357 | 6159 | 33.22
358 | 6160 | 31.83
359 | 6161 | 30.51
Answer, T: 0.14 mag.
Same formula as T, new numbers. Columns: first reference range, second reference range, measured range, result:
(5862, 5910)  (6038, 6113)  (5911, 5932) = -0.08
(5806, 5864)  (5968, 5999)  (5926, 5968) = 0.09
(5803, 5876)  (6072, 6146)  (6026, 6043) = 0.03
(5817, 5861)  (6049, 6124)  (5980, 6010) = 0.10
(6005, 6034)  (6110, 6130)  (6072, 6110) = -0.04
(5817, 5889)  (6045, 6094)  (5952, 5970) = 0.15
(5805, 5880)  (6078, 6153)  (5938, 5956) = 0.15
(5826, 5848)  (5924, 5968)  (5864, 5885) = 0.21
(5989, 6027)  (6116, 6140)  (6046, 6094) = -0.05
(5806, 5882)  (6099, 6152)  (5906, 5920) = 0.25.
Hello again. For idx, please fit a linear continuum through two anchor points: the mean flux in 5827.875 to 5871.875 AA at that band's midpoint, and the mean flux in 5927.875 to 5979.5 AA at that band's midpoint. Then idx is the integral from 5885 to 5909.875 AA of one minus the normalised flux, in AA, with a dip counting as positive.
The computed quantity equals 9.3 AA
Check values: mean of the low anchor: 36.3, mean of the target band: 21.9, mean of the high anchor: 33.4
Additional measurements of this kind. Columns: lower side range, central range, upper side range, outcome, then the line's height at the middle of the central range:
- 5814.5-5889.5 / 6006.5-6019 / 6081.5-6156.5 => 0.62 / 39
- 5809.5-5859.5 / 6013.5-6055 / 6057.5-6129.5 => 0.86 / 40.6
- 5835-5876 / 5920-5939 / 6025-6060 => 2.62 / 37.4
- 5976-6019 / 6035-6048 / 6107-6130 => -0.84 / 38.3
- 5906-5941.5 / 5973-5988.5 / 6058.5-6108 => 0.05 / 35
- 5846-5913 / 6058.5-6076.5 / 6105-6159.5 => -1.27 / 38.3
